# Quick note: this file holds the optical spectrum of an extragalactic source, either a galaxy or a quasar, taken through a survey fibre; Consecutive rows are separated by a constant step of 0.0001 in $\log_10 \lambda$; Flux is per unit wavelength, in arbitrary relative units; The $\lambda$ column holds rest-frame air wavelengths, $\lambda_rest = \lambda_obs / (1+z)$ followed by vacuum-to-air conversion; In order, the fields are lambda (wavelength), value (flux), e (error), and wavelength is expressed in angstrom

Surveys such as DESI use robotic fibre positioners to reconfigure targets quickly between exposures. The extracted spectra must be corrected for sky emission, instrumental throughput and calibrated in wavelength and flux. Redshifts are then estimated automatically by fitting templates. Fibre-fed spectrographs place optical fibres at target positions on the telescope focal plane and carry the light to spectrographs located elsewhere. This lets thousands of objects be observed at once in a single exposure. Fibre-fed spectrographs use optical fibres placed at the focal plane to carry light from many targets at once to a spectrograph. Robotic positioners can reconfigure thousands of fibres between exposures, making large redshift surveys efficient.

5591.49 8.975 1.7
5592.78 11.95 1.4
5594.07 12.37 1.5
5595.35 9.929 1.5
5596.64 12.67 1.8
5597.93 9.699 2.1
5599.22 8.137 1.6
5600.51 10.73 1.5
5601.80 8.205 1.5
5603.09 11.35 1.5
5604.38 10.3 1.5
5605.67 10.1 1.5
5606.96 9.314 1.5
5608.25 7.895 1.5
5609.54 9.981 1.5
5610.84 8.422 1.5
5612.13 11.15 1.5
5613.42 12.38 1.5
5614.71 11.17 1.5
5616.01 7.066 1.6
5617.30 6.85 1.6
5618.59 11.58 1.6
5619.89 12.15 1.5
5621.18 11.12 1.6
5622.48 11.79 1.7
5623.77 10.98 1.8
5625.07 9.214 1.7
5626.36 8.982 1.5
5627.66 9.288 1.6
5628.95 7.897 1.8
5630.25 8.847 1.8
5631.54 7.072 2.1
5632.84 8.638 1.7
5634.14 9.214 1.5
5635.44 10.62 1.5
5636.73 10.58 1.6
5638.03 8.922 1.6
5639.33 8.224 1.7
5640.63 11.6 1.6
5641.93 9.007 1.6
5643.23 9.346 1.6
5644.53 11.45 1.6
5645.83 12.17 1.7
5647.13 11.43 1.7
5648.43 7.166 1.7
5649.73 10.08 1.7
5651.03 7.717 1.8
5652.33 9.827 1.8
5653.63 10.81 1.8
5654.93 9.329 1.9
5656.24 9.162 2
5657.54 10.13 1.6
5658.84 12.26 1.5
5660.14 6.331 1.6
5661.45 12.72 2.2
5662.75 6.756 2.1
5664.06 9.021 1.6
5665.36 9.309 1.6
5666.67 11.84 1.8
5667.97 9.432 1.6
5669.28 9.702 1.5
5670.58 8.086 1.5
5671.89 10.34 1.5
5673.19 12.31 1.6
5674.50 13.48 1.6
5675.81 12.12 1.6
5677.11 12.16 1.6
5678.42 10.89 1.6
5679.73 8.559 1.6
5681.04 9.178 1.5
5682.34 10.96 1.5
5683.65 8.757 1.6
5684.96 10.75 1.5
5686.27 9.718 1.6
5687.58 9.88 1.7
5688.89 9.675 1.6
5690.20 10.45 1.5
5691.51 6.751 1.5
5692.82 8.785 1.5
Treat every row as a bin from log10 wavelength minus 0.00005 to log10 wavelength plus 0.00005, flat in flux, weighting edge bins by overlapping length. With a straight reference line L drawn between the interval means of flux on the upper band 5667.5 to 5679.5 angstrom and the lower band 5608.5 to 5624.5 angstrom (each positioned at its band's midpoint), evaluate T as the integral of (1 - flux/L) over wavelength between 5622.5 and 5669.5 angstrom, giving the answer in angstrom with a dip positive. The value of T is 4.4 angstrom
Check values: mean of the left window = 10.3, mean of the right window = 10.9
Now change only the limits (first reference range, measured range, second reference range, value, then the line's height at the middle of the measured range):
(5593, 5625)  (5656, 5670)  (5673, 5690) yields 1.06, 10.5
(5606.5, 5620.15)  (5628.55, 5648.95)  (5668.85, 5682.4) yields 1.22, 10.1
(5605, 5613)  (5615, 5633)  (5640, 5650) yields 0.75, 9.86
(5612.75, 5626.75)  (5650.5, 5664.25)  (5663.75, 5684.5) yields 1.19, 10.4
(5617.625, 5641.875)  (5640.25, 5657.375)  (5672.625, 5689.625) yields 0.29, 10.1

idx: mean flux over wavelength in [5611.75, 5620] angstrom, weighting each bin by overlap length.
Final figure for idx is 10.2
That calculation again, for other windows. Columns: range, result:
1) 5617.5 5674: 9.81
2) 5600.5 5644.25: 9.7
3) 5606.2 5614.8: 9.98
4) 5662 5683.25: 10.3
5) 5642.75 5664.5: 9.76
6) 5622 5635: 9.18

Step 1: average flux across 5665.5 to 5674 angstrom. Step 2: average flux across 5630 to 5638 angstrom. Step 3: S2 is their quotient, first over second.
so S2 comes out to 1.12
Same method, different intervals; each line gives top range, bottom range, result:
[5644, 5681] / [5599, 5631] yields 1.03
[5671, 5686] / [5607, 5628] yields 1.08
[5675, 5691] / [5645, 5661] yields 1.05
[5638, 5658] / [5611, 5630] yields 0.97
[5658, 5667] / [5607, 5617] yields 1.01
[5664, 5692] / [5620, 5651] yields 1.05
